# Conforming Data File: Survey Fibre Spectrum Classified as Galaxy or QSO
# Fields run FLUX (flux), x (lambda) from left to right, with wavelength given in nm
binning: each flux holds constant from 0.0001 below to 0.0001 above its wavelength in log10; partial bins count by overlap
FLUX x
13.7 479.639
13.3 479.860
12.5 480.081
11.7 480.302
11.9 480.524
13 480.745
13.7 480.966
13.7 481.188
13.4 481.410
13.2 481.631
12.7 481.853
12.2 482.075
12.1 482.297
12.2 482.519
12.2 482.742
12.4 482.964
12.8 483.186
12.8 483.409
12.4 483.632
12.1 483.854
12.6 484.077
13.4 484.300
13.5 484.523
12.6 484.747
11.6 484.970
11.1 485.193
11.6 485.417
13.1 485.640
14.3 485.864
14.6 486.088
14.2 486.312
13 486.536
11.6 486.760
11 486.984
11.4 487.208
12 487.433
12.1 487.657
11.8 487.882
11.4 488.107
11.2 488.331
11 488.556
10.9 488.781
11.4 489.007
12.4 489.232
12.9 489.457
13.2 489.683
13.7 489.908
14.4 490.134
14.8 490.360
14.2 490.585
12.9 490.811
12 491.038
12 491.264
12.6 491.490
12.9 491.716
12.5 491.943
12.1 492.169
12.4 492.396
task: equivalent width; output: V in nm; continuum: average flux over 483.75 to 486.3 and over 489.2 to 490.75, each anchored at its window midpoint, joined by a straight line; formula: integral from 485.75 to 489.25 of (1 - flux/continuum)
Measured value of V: 0.294 nm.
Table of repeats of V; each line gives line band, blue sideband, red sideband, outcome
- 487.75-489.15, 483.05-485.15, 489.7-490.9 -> 0.23 nm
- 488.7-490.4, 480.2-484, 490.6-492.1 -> -0.04 nm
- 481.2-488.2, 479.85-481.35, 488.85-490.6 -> 0.27 nm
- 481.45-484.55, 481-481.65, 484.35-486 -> 0.12 nm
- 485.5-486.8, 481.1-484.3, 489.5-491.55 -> -0.06 nm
